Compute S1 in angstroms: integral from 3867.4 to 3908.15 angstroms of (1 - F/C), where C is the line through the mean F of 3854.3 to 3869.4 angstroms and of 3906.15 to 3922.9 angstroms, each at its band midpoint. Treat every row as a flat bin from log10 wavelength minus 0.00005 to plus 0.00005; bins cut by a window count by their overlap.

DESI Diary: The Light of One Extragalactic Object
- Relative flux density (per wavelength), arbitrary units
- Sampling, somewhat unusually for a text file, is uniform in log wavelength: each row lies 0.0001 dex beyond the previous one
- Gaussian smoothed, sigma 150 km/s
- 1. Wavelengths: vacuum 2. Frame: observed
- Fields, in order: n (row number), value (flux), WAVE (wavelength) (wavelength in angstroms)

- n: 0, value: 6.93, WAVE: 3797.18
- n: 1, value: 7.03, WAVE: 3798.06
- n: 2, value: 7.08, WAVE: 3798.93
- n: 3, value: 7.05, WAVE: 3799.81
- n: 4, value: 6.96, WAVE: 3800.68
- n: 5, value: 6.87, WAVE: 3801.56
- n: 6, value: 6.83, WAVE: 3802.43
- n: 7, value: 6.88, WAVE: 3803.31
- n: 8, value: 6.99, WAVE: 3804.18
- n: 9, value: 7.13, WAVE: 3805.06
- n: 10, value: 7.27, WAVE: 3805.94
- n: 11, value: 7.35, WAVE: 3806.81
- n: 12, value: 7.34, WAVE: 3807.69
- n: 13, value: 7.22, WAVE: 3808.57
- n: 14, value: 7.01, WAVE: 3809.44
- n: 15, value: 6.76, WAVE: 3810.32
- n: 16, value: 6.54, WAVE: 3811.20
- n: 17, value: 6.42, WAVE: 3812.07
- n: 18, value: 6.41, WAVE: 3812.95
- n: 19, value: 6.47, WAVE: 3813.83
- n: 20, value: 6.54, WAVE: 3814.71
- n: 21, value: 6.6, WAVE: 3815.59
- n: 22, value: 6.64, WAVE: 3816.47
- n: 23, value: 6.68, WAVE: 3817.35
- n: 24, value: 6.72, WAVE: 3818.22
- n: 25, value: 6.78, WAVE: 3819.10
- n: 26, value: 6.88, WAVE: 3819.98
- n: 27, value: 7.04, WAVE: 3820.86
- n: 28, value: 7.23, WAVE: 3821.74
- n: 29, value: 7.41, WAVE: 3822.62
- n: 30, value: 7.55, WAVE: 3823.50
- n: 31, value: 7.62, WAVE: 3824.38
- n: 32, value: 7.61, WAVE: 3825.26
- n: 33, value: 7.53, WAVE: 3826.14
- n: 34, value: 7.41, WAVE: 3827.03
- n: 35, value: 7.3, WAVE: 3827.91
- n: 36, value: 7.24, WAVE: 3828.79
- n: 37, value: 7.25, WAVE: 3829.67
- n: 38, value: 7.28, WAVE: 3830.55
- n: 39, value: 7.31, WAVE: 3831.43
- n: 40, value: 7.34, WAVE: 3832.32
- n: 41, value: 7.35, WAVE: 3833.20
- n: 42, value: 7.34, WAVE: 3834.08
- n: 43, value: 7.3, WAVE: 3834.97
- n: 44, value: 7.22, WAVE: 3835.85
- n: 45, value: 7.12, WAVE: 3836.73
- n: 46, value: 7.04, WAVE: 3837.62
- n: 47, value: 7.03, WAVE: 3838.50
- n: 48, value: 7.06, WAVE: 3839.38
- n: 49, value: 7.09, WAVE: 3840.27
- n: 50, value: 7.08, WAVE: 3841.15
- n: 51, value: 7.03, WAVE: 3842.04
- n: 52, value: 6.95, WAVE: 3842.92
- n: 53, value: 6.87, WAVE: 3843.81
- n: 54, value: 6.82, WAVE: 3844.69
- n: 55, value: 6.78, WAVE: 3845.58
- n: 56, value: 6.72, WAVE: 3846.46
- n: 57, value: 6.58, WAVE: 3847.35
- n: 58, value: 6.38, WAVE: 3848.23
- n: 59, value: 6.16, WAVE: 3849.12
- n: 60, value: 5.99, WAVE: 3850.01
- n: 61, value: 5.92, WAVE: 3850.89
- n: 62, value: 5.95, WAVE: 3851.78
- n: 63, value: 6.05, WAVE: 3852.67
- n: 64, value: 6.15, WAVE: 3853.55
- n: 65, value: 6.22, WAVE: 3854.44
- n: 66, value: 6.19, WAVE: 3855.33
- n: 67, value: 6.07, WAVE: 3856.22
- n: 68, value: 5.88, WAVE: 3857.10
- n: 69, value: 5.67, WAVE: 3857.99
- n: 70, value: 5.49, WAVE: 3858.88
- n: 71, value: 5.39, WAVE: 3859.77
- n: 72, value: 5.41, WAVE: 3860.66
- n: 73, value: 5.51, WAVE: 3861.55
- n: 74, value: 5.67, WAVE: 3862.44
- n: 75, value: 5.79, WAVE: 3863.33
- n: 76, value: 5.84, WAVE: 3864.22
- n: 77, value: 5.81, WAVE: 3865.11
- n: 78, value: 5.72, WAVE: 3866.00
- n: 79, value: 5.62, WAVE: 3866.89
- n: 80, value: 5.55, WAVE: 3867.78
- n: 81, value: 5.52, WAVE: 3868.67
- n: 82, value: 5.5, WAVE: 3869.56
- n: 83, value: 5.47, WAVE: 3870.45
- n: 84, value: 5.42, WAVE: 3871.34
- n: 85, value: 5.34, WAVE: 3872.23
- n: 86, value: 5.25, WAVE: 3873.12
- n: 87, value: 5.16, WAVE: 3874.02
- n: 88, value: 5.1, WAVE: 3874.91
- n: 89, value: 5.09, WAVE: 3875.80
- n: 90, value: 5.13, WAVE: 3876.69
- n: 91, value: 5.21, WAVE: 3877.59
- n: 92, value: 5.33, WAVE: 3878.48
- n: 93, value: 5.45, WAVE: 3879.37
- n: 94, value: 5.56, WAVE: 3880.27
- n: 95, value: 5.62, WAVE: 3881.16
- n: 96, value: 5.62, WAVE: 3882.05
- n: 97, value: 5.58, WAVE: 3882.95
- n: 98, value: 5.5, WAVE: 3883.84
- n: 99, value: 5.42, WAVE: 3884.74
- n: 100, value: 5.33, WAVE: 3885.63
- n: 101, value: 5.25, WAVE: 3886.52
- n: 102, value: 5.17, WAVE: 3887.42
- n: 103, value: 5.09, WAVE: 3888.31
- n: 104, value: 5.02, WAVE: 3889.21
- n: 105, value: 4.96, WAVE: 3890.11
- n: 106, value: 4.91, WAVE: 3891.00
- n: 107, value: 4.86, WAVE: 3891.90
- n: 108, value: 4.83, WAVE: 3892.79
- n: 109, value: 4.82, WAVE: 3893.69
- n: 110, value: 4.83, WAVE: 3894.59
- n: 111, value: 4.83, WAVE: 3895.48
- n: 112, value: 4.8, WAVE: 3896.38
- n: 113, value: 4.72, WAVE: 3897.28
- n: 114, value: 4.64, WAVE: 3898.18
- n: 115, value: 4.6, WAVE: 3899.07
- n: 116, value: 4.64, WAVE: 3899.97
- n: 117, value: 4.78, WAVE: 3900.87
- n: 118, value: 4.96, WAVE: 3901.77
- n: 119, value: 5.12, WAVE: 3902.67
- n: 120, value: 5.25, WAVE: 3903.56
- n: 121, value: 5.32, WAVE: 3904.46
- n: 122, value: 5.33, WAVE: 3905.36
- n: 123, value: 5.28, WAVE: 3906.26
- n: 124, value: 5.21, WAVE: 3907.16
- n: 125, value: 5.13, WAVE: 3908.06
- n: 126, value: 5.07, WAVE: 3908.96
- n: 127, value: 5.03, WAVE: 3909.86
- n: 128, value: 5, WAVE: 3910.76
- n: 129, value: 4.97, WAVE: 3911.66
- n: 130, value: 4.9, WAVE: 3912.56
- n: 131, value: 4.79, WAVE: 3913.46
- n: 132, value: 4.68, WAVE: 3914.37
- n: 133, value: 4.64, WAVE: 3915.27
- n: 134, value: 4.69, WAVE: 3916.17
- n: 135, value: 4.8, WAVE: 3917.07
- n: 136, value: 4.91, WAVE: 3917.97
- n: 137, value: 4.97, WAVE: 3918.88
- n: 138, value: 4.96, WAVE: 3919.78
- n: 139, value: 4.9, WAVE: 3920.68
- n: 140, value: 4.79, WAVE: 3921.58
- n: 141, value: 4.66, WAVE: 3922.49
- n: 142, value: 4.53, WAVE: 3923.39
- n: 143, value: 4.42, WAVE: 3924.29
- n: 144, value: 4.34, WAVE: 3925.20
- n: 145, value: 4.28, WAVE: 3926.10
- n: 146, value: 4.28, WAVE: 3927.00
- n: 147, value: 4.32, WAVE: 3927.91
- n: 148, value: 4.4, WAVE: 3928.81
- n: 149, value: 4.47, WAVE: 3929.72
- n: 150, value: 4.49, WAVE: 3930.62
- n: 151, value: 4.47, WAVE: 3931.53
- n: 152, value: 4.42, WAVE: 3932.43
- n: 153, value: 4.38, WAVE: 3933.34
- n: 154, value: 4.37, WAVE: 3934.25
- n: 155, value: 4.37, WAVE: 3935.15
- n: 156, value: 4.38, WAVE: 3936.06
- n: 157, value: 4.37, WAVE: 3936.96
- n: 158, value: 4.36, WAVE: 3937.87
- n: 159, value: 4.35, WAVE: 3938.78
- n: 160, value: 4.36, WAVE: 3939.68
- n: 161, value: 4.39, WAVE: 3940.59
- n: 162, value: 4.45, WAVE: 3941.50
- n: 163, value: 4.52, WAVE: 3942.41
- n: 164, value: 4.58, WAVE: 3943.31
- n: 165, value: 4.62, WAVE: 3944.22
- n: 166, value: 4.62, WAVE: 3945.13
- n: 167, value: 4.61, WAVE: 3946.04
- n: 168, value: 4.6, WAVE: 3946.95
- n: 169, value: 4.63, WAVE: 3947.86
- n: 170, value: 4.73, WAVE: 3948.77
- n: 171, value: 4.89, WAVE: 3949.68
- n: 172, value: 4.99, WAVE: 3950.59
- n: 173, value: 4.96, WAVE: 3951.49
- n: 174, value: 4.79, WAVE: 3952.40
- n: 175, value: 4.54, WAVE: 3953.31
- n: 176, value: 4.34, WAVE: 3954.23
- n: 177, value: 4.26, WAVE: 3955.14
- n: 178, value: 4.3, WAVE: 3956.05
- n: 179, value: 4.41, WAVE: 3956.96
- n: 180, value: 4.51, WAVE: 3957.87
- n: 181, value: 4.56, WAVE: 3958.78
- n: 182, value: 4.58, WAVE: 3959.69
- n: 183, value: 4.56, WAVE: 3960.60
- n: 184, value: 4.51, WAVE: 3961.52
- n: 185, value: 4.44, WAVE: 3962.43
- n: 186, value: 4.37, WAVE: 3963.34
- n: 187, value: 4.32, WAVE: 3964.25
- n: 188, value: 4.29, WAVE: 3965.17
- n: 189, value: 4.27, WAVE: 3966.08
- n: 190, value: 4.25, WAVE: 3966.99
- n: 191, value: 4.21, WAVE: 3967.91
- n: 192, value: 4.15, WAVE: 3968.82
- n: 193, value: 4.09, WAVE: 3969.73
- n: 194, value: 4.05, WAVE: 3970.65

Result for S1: 1.2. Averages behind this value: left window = 5.71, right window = 4.91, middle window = 5.16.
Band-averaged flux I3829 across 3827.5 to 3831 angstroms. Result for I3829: 7.28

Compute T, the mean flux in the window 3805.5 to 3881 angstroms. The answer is 6.43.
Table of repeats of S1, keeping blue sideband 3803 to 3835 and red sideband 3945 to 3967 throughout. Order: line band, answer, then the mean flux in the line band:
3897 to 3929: 3.1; 4.82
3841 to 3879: 2.8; 5.87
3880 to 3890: 0.8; 5.36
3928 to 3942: 1.5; 4.4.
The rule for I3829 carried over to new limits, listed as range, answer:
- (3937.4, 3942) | 4.38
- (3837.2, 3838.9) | 7.05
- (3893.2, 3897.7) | 4.79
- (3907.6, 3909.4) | 5.1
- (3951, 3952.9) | 4.9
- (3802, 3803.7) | 6.84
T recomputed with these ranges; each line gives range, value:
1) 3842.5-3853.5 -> 6.42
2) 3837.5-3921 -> 5.5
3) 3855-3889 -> 5.49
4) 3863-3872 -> 5.62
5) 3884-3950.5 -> 4.75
